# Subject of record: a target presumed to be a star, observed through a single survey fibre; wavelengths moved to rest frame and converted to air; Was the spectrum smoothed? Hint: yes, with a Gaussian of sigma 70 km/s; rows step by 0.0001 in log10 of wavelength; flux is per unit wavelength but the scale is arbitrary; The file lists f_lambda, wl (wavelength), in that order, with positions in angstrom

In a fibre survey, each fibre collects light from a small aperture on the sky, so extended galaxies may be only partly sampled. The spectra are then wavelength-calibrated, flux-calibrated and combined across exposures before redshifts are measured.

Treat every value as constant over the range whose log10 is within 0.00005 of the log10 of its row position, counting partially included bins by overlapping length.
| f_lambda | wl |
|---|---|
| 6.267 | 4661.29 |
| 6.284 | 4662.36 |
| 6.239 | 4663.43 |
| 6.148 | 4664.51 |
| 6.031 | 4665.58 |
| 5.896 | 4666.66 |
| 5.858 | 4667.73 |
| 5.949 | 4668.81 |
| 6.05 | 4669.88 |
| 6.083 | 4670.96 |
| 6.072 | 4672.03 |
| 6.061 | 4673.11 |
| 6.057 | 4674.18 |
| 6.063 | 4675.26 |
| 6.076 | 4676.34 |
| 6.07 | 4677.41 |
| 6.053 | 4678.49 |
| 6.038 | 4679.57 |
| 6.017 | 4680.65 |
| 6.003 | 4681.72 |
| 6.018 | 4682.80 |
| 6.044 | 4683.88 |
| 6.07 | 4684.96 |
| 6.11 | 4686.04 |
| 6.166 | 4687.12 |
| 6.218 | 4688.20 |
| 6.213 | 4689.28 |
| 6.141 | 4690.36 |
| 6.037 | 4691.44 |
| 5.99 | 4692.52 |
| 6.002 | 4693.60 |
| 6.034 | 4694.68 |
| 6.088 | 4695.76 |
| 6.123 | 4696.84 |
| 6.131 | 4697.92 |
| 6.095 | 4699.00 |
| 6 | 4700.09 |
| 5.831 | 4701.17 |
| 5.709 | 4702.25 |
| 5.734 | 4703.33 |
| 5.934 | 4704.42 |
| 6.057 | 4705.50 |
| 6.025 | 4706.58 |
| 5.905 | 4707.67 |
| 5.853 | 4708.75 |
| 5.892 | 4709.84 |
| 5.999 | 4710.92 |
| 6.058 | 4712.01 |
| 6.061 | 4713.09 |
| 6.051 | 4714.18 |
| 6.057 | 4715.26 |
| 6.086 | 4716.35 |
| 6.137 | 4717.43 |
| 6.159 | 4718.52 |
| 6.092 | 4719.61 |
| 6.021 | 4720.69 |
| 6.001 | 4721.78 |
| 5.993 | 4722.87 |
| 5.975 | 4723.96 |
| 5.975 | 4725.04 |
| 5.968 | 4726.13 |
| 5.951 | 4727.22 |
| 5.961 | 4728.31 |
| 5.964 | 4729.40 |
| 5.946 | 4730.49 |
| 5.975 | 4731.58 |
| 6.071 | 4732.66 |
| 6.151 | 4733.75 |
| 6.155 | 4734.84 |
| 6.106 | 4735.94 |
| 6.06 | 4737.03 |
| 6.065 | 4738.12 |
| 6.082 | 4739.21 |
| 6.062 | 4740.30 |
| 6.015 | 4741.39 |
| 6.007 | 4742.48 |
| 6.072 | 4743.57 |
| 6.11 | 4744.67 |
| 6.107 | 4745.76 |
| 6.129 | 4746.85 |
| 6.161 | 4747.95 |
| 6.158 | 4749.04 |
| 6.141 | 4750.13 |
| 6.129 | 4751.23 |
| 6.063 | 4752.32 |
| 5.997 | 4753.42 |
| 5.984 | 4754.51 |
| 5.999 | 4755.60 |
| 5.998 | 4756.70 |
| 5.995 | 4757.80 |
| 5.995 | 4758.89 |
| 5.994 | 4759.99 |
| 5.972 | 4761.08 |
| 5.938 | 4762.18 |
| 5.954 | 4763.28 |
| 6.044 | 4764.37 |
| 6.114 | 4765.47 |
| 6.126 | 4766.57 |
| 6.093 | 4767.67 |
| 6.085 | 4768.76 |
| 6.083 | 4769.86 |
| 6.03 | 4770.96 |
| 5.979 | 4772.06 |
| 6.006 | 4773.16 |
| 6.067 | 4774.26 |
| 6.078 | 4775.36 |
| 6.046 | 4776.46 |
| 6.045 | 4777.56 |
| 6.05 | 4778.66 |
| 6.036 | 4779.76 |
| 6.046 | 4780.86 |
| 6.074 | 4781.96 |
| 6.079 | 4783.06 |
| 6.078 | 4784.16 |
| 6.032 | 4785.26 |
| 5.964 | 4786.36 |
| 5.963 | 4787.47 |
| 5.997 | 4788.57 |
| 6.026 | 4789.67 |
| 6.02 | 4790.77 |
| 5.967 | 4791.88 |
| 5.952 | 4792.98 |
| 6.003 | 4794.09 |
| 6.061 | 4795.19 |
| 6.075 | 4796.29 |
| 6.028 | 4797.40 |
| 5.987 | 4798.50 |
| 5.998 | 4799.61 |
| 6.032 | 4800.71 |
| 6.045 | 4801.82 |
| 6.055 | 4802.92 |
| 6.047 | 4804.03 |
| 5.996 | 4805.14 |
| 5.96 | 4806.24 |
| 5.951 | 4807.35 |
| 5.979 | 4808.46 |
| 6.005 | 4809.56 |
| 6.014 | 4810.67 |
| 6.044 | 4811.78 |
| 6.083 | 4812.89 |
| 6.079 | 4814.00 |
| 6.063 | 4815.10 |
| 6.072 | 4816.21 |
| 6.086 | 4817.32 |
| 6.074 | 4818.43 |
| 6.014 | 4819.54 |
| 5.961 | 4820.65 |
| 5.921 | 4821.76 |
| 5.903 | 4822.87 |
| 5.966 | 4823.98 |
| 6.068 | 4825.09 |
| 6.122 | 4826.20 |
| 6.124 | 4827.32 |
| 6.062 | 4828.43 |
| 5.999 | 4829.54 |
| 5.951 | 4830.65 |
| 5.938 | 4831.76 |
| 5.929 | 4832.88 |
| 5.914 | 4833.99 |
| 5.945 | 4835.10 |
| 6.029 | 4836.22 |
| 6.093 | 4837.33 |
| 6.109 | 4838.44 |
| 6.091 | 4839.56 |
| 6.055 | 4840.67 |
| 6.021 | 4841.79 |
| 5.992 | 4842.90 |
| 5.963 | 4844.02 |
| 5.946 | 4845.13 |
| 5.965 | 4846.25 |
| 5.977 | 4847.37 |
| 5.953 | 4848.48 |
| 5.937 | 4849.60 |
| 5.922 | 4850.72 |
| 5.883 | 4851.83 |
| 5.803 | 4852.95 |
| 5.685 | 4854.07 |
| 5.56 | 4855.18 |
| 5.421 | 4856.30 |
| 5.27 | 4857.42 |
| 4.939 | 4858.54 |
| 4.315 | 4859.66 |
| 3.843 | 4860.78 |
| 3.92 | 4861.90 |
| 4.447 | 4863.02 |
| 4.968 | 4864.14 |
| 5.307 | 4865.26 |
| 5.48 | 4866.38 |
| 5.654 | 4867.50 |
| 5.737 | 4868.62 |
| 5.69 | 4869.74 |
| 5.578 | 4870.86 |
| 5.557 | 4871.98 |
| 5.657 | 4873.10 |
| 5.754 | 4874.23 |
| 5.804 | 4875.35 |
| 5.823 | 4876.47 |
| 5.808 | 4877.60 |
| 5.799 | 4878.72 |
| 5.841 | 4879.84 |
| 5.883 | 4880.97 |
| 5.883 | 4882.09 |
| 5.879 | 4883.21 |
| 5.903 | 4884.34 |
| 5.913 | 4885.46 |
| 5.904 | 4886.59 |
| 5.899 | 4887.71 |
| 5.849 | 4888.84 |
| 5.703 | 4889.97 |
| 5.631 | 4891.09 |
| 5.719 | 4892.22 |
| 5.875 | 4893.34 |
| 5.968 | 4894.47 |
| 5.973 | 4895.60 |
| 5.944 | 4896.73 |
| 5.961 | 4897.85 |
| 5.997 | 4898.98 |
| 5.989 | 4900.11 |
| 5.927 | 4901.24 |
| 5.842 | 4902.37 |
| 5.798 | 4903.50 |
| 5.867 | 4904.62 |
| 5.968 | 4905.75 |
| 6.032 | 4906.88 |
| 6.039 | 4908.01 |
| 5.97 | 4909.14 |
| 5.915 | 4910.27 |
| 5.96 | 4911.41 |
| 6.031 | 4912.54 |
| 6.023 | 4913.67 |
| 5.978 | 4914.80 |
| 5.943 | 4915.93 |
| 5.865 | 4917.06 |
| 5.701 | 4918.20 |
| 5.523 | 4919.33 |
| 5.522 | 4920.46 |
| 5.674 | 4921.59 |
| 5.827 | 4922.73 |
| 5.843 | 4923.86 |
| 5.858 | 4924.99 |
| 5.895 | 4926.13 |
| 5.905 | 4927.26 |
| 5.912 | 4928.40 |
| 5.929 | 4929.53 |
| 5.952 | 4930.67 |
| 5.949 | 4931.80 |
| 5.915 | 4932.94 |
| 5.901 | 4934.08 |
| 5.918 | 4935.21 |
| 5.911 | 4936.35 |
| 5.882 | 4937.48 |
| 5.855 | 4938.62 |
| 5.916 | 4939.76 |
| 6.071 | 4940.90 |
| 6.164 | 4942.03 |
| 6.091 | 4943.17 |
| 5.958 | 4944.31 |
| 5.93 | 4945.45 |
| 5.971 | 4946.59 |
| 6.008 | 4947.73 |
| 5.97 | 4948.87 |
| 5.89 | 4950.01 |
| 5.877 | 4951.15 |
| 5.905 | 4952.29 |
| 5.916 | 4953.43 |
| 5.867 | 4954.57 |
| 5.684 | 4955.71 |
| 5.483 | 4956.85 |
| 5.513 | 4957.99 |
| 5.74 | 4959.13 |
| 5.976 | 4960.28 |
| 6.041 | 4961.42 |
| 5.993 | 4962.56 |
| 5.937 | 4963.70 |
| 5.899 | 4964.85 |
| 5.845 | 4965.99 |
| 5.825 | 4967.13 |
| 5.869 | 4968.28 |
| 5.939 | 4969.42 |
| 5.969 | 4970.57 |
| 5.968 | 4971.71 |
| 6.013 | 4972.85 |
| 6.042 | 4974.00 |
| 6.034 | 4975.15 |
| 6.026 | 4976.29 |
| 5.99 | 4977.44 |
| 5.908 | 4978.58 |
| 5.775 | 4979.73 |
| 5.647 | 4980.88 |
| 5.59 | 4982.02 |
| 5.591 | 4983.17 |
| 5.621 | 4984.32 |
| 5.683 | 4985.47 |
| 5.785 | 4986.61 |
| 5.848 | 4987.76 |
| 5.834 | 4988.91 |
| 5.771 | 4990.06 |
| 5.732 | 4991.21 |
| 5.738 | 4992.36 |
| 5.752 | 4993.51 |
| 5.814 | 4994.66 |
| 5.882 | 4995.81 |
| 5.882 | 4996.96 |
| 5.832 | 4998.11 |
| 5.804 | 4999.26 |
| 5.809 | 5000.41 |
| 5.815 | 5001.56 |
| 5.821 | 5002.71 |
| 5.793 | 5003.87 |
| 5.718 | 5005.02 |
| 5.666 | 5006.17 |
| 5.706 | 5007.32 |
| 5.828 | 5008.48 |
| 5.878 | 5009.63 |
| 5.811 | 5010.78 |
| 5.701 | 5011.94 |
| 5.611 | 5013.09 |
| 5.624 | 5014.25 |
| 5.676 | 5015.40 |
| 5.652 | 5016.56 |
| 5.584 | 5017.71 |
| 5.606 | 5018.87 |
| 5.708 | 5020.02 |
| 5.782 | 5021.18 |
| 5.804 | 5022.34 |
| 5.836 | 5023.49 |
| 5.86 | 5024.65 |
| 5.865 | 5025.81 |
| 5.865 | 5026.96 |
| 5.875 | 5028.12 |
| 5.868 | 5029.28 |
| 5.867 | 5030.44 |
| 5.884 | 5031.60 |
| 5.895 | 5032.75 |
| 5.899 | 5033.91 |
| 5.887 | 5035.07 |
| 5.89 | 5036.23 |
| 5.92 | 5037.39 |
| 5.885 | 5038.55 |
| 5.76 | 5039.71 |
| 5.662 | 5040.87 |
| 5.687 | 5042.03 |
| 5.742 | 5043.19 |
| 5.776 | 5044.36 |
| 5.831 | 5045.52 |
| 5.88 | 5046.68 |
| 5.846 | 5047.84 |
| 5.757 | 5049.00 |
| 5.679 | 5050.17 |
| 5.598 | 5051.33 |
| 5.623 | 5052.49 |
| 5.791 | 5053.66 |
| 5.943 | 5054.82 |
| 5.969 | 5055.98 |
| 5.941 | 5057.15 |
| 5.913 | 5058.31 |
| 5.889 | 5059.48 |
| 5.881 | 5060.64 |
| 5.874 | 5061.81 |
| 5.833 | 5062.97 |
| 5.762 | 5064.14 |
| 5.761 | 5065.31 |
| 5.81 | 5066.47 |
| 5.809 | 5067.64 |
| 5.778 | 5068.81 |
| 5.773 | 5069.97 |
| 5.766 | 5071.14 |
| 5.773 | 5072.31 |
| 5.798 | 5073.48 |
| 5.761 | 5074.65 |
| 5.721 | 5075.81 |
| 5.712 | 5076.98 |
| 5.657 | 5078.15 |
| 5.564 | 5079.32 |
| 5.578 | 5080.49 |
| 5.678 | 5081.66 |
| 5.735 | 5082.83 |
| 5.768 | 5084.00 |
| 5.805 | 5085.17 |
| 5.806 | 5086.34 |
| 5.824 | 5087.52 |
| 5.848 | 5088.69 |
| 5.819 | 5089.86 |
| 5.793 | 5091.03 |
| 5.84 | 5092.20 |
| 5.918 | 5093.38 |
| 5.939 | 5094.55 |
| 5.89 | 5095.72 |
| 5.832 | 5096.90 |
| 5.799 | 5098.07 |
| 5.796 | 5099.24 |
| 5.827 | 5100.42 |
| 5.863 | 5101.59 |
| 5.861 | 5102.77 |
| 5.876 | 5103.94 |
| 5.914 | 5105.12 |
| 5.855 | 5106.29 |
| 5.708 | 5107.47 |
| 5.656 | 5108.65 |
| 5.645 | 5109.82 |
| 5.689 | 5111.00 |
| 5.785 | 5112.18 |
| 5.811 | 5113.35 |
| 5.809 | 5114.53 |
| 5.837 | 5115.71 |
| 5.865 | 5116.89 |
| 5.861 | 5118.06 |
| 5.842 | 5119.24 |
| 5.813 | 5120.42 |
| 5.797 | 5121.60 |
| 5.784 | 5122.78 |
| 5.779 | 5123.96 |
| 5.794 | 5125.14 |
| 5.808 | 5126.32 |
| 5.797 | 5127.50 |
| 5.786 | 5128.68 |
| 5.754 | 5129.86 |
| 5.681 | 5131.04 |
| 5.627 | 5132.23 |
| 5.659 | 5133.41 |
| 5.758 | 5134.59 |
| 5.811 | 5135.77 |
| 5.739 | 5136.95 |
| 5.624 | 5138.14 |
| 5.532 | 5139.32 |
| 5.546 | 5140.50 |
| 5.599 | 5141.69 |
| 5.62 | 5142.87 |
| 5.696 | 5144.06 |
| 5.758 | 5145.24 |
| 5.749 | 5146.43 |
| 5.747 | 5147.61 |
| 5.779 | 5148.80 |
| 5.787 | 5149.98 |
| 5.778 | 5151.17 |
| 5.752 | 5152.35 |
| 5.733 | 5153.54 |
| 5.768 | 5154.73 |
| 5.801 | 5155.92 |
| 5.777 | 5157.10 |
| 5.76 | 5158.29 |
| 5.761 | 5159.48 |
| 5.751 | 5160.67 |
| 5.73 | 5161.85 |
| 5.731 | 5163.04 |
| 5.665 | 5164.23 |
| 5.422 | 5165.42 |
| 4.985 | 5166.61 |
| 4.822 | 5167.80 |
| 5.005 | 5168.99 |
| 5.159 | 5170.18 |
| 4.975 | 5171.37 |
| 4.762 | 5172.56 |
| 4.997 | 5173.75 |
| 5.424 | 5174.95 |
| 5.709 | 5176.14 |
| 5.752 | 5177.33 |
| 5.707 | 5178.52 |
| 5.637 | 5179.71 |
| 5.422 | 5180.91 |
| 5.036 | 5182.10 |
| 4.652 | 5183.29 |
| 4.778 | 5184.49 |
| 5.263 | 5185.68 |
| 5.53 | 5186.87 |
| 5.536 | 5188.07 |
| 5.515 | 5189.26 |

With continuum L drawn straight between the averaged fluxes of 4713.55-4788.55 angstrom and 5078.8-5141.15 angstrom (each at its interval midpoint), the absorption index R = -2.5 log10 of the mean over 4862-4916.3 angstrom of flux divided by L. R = 0.030 mag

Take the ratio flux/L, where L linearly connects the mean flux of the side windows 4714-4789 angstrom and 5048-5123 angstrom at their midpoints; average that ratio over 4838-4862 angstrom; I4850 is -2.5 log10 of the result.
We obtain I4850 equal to 0.07 mag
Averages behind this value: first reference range 6.05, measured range 5.6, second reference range 5.8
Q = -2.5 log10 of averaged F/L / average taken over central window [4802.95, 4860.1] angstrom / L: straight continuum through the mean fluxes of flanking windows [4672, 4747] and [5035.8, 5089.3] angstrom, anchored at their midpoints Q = 0.007 mag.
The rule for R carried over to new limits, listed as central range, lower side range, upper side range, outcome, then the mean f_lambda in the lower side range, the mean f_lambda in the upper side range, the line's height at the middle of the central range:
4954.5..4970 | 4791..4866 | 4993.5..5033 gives -0.01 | 5.82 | 5.78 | 5.79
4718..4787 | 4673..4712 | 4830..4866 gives -0.03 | 6.02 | 5.6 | 5.86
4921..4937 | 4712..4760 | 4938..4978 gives 0.01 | 6.05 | 5.92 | 5.94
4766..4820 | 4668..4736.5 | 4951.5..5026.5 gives -0.01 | 6.03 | 5.8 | 5.96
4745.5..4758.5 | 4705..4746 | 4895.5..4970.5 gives -0.01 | 6.03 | 5.9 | 6.01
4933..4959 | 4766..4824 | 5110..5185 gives -0.01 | 6.03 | 5.6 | 5.84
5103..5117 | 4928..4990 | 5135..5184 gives -0.03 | 5.88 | 5.52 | 5.61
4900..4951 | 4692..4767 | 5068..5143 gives 0.00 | 6.03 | 5.77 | 5.89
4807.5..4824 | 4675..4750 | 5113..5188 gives -0.02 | 6.04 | 5.58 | 5.93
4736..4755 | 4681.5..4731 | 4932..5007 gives -0.02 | 6.02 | 5.86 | 5.99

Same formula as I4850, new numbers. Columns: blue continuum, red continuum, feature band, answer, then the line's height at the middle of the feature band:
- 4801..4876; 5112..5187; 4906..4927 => -0.03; 5.73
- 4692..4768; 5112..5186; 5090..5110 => -0.04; 5.64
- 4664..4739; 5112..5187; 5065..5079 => -0.02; 5.66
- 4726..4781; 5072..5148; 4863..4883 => 0.06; 5.95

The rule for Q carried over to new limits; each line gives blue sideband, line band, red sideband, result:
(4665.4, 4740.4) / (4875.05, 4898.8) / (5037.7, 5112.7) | 0.01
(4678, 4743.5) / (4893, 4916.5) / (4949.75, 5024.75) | -0.02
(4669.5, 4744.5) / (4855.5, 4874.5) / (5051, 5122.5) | 0.16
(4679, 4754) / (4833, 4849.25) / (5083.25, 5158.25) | -0.01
